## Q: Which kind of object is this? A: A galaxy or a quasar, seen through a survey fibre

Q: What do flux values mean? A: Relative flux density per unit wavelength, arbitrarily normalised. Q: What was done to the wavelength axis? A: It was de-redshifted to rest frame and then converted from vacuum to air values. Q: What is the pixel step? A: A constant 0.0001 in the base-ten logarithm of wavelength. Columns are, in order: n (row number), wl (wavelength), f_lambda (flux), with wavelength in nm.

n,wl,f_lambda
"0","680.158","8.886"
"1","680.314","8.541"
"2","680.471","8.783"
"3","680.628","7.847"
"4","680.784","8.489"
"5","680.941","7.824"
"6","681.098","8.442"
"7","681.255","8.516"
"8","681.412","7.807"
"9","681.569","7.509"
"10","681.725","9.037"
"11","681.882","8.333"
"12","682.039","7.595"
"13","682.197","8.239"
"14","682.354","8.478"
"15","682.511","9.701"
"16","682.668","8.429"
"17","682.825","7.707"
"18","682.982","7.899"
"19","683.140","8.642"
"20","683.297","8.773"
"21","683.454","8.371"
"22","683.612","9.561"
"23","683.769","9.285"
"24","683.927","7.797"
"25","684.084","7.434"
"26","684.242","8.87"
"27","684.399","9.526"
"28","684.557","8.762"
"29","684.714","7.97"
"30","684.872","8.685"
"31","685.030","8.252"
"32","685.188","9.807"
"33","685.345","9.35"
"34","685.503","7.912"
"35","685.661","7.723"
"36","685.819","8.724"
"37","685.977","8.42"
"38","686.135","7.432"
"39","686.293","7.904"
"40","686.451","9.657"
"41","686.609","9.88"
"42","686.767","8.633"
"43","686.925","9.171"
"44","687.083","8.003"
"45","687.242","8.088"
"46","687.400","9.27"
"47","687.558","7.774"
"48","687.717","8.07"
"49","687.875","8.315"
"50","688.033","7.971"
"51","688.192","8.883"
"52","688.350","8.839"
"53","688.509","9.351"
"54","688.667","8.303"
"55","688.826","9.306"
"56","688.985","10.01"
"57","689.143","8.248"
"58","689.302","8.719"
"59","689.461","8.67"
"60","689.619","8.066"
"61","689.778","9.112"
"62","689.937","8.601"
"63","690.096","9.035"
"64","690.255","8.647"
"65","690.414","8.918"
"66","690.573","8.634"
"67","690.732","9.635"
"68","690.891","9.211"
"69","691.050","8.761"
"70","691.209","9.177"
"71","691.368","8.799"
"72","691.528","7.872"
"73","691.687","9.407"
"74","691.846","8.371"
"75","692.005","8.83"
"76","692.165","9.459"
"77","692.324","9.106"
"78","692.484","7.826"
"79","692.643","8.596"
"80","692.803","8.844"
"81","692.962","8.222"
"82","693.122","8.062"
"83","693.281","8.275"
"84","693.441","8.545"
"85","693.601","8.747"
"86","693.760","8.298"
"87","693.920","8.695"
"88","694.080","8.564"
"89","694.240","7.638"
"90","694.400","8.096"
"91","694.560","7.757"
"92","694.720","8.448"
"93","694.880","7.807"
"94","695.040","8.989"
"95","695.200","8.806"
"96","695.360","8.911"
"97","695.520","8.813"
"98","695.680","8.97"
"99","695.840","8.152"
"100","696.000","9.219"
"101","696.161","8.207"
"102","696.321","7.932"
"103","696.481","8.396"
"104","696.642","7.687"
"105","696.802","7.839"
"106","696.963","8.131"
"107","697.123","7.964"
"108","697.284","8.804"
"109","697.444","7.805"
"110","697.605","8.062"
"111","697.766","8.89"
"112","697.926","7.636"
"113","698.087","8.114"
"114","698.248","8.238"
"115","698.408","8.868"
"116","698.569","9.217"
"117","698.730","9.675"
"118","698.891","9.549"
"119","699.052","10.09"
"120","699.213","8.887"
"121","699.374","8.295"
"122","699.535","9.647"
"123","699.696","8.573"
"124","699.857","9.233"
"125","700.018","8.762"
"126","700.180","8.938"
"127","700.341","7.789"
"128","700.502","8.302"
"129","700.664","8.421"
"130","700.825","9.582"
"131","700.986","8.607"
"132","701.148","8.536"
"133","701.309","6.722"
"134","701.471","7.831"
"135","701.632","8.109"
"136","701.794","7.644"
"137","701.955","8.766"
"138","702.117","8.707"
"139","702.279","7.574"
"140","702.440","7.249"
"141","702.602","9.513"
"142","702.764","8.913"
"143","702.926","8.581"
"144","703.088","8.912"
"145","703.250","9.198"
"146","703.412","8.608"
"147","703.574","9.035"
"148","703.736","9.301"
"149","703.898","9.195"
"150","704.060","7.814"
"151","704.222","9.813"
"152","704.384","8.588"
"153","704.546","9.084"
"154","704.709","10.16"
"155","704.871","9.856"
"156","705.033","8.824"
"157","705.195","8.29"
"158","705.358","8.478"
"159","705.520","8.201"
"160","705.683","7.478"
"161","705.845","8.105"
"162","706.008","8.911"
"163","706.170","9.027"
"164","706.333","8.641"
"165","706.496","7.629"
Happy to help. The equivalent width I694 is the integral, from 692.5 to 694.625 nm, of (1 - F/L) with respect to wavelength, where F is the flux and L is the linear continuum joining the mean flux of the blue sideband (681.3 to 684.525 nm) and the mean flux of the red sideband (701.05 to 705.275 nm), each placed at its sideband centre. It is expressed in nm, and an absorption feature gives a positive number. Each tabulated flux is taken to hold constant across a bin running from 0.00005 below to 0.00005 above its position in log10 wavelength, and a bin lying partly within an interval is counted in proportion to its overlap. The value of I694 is 0.06 nm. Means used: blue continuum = 8.46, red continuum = 8.65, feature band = 8.32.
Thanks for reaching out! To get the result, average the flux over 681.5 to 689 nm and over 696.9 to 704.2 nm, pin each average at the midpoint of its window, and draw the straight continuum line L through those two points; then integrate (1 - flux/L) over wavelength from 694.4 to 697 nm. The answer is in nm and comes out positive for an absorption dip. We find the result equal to 0.06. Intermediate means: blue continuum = 8.57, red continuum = 8.6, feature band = 8.37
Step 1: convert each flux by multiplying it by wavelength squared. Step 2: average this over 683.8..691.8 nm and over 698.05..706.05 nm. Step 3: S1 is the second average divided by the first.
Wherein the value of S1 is 1.04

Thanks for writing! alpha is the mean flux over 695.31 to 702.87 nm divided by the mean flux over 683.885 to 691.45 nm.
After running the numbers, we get 0.98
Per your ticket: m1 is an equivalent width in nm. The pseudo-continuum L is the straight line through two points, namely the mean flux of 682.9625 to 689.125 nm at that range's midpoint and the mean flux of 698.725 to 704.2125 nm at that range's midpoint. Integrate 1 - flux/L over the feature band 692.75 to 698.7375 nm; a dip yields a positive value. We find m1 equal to 0.185 nm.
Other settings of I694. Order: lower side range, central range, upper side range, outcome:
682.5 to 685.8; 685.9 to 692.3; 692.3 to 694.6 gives -0.221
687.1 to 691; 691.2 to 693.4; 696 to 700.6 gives 0.014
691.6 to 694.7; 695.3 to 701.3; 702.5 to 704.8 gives 0.114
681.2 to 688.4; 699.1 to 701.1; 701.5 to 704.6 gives -0.034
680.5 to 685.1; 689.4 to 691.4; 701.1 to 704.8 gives -0.091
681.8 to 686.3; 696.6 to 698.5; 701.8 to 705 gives 0.121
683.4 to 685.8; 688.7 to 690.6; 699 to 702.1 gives -0.049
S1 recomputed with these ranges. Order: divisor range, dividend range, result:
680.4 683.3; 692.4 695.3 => 1.04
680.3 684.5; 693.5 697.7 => 1.03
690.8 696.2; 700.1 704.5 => 1.02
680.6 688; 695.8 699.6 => 1.05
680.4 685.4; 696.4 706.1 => 1.07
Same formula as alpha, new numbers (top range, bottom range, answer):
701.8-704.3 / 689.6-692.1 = 0.99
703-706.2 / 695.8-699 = 1.05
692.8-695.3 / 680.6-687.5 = 0.98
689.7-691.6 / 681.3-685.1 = 1.05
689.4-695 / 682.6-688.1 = 1.01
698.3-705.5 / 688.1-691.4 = 0.98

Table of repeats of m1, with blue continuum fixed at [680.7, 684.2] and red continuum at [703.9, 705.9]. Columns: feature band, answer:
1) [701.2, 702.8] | 0.11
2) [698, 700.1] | -0.09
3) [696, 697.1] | 0.06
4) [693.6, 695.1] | 0.05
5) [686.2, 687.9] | -0.03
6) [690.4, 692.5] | -0.09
